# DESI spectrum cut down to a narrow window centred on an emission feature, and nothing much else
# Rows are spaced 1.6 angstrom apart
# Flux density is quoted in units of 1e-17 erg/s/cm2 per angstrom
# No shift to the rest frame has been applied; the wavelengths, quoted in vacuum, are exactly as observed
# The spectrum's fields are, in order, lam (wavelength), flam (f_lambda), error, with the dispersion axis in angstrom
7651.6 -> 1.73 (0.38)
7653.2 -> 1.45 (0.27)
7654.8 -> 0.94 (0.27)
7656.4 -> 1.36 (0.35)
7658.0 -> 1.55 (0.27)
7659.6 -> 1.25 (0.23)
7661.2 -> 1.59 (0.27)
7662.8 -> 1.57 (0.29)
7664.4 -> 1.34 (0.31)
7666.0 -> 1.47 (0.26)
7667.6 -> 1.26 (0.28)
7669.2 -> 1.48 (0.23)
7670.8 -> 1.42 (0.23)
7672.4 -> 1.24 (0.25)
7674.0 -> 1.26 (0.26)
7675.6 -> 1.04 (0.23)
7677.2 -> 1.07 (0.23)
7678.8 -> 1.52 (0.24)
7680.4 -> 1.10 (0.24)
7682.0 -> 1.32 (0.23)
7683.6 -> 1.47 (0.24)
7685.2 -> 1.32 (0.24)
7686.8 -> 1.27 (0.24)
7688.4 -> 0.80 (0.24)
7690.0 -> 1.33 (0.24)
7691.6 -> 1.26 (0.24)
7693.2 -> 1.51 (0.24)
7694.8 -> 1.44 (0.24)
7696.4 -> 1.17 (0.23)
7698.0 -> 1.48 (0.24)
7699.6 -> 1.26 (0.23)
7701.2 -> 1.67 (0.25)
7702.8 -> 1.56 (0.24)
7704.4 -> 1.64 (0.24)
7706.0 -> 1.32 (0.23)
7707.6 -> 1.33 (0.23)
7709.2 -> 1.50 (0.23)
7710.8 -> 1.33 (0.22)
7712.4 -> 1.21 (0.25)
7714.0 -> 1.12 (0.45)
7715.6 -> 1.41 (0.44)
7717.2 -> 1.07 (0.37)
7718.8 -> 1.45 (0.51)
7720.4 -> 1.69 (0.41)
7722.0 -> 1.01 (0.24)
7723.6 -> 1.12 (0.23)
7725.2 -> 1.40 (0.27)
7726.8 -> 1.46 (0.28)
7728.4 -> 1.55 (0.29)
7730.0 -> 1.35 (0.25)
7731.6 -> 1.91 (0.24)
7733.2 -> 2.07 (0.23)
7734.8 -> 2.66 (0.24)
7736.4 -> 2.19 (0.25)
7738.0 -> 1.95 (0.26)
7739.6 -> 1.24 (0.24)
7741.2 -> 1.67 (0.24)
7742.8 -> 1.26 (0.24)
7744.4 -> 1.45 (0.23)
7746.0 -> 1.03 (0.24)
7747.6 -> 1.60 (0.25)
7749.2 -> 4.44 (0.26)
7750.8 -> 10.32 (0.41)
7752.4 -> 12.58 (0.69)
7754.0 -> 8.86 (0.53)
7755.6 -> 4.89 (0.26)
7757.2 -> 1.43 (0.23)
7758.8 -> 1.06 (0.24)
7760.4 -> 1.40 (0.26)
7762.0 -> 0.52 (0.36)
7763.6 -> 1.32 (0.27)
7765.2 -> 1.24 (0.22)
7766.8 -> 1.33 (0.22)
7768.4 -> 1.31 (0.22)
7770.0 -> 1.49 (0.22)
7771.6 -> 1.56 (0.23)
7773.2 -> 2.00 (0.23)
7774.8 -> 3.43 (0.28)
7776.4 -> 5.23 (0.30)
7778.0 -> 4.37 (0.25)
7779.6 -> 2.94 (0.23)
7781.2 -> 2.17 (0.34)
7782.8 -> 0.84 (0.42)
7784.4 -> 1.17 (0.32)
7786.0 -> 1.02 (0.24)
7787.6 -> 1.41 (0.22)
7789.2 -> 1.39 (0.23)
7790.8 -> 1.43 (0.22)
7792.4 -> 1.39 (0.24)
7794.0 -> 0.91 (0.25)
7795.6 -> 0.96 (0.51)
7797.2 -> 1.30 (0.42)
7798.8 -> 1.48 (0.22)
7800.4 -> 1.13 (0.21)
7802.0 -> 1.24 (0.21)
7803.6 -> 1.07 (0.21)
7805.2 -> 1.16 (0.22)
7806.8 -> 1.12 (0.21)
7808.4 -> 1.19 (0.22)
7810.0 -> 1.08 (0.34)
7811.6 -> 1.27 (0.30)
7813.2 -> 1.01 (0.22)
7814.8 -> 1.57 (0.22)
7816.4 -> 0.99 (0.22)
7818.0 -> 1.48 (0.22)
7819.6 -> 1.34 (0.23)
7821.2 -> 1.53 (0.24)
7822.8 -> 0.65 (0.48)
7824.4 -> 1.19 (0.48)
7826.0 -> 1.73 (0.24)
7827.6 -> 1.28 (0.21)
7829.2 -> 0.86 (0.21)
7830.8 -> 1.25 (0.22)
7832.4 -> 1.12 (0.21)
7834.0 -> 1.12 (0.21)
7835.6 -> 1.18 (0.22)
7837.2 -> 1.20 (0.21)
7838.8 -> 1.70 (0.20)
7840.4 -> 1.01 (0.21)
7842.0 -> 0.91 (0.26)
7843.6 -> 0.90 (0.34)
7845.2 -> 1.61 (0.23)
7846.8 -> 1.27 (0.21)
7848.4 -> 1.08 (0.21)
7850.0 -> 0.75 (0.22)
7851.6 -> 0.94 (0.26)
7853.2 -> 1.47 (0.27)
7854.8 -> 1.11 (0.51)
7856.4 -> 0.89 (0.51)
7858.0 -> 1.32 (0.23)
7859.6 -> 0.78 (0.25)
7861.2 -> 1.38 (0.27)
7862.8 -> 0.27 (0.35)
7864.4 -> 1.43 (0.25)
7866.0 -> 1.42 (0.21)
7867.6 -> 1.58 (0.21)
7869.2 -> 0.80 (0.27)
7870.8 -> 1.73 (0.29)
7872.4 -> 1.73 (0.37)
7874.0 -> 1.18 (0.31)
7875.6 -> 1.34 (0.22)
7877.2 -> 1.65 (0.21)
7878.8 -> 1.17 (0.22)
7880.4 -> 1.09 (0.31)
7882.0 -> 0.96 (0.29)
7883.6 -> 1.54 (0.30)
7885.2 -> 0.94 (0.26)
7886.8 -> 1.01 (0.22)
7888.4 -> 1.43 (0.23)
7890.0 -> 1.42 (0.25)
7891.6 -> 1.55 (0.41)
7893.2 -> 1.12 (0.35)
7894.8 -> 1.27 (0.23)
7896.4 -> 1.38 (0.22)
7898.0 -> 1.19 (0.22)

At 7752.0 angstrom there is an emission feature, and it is Halpha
